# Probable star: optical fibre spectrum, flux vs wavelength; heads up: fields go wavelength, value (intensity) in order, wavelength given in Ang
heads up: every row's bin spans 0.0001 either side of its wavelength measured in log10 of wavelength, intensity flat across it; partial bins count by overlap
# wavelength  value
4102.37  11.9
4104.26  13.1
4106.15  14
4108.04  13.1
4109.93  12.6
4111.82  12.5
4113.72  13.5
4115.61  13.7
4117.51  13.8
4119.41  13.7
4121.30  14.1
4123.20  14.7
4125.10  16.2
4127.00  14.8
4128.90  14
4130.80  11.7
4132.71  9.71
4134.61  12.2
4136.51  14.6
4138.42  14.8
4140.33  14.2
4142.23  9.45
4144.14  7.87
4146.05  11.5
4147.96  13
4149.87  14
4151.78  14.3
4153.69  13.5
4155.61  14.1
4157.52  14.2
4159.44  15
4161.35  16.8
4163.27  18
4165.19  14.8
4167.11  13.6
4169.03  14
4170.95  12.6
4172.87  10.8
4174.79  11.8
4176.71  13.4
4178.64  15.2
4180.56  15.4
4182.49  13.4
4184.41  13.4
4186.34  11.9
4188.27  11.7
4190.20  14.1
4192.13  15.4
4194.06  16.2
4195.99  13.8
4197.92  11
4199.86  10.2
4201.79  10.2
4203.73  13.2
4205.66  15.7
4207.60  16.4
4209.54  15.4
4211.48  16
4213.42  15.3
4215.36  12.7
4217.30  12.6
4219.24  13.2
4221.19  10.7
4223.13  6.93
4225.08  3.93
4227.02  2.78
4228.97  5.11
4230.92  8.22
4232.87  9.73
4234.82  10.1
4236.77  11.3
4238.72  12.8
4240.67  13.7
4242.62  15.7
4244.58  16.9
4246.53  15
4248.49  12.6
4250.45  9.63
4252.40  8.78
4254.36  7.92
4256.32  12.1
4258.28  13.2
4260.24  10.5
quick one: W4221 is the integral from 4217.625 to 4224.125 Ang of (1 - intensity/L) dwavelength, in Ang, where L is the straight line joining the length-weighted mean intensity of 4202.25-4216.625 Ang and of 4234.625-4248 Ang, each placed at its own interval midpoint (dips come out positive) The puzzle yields 1.8 Ang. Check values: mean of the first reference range 14.7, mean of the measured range 10.5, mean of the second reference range 13.8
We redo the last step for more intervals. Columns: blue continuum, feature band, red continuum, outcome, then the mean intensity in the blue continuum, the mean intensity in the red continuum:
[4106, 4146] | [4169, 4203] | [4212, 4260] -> -3.2 Ang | 13.1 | 10.9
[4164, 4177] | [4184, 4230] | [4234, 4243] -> 3.1 Ang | 13.1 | 12.6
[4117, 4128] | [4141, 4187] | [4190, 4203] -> 0.7 Ang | 14.6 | 12.9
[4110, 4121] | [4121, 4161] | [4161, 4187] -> 1.0 Ang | 13.4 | 13.9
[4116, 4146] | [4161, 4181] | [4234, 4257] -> -2.1 Ang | 13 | 12.2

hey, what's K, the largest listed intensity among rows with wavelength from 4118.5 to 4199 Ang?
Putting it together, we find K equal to 18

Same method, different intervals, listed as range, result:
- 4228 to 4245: 16.9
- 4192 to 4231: 16.4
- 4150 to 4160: 15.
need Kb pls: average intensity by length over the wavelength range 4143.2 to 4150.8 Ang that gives 11.6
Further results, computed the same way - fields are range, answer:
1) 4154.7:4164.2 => 15.6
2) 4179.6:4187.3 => 13.5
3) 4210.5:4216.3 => 14.7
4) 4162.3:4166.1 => 16.4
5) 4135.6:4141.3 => 14.5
